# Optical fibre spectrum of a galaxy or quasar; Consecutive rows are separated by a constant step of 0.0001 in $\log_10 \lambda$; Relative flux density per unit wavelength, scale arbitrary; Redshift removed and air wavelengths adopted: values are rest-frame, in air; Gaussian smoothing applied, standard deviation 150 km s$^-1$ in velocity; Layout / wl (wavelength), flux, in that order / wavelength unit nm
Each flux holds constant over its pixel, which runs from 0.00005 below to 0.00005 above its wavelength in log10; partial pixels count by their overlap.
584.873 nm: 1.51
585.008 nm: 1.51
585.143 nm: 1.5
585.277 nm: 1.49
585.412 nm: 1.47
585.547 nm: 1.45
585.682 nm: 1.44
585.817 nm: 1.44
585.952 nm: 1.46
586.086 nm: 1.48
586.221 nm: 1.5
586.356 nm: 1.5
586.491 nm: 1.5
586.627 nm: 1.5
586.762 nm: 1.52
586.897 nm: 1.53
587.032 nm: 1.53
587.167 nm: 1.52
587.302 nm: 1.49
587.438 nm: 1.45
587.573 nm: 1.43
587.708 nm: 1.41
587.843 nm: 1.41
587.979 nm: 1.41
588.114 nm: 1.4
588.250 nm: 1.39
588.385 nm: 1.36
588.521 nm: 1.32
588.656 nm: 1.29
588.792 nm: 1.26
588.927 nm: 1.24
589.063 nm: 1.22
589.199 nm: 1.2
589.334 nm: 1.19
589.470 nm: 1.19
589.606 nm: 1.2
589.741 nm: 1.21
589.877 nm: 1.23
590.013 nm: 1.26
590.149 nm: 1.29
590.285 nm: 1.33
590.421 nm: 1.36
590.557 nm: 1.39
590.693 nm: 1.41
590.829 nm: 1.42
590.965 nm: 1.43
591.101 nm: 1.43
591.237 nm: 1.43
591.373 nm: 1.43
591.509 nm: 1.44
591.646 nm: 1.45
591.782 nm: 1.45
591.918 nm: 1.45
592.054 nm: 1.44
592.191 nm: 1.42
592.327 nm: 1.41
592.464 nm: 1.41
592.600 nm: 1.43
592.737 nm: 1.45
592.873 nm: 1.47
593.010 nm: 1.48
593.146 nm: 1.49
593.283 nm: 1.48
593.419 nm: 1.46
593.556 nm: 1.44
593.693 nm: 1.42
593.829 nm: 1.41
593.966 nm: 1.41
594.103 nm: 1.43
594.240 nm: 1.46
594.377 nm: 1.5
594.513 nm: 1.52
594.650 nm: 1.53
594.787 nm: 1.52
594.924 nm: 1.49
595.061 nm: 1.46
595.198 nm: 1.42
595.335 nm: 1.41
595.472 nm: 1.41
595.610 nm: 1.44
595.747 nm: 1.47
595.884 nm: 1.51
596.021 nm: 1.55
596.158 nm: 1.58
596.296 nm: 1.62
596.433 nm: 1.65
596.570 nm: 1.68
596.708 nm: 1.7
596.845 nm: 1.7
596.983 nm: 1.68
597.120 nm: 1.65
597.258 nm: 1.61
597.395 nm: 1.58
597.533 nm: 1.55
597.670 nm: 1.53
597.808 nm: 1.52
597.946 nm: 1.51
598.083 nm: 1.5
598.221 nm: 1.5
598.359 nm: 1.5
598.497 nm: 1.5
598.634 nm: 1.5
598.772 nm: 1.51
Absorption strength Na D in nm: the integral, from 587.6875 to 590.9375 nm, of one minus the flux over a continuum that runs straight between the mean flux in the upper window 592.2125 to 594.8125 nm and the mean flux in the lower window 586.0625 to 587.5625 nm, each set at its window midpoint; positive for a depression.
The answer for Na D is 0.38 nm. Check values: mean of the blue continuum 1.5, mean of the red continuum 1.46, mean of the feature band 1.31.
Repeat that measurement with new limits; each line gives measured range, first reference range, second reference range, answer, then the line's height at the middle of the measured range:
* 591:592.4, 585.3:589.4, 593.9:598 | 0.04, 1.47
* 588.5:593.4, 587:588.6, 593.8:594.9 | 0.29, 1.45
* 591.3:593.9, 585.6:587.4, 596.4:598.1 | 0.19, 1.56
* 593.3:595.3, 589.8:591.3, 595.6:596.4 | 0.03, 1.48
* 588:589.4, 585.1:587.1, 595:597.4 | 0.20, 1.51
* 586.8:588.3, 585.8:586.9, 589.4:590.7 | -0.03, 1.42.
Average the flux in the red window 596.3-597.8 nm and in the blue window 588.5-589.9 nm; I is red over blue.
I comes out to 1.3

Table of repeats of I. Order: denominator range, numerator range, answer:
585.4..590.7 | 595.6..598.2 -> 1.15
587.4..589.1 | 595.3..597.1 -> 1.16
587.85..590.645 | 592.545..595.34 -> 1.13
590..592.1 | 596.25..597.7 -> 1.16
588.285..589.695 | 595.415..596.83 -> 1.25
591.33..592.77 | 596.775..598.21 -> 1.10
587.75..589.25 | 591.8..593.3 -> 1.10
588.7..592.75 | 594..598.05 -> 1.14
